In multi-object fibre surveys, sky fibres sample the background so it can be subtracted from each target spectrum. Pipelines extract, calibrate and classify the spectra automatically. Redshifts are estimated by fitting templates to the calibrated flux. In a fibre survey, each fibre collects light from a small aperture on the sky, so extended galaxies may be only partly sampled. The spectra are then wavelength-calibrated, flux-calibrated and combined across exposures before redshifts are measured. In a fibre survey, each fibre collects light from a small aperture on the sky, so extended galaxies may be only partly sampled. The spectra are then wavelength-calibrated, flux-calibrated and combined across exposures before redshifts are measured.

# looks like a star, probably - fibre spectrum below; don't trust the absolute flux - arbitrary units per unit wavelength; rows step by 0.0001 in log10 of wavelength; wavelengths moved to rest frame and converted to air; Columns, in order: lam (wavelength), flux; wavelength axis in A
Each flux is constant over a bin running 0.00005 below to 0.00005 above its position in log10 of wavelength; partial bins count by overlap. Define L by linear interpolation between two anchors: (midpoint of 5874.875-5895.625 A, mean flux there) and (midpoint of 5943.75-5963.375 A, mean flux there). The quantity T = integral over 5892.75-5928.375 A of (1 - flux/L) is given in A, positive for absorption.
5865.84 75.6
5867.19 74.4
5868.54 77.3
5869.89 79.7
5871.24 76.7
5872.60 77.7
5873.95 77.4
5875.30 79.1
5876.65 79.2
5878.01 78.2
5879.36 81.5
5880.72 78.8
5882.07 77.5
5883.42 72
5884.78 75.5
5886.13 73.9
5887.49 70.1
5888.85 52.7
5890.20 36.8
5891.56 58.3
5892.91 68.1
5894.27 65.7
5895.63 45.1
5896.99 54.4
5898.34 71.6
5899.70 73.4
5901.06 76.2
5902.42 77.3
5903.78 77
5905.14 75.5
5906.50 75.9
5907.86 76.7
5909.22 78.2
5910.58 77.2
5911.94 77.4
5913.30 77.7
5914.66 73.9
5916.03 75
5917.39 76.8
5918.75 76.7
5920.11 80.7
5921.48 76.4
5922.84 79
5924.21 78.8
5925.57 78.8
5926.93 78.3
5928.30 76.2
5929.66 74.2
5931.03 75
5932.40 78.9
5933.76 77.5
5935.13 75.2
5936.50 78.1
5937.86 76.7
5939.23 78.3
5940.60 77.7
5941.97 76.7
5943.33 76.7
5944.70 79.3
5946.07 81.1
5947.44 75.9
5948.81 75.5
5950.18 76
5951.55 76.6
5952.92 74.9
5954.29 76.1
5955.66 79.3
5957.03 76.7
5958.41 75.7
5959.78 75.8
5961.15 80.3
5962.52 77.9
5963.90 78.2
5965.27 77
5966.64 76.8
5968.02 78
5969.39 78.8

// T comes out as -1.0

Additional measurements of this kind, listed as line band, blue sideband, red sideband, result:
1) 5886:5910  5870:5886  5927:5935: 3.2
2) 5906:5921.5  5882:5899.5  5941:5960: -1.9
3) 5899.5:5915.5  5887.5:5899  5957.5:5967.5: -3.9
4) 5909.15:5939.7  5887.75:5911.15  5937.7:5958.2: -2.1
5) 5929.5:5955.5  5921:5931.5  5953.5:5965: 0.1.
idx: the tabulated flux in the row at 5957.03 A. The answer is 76.7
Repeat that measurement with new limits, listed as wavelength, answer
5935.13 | 75.2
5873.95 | 77.4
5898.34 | 71.6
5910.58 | 77.2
